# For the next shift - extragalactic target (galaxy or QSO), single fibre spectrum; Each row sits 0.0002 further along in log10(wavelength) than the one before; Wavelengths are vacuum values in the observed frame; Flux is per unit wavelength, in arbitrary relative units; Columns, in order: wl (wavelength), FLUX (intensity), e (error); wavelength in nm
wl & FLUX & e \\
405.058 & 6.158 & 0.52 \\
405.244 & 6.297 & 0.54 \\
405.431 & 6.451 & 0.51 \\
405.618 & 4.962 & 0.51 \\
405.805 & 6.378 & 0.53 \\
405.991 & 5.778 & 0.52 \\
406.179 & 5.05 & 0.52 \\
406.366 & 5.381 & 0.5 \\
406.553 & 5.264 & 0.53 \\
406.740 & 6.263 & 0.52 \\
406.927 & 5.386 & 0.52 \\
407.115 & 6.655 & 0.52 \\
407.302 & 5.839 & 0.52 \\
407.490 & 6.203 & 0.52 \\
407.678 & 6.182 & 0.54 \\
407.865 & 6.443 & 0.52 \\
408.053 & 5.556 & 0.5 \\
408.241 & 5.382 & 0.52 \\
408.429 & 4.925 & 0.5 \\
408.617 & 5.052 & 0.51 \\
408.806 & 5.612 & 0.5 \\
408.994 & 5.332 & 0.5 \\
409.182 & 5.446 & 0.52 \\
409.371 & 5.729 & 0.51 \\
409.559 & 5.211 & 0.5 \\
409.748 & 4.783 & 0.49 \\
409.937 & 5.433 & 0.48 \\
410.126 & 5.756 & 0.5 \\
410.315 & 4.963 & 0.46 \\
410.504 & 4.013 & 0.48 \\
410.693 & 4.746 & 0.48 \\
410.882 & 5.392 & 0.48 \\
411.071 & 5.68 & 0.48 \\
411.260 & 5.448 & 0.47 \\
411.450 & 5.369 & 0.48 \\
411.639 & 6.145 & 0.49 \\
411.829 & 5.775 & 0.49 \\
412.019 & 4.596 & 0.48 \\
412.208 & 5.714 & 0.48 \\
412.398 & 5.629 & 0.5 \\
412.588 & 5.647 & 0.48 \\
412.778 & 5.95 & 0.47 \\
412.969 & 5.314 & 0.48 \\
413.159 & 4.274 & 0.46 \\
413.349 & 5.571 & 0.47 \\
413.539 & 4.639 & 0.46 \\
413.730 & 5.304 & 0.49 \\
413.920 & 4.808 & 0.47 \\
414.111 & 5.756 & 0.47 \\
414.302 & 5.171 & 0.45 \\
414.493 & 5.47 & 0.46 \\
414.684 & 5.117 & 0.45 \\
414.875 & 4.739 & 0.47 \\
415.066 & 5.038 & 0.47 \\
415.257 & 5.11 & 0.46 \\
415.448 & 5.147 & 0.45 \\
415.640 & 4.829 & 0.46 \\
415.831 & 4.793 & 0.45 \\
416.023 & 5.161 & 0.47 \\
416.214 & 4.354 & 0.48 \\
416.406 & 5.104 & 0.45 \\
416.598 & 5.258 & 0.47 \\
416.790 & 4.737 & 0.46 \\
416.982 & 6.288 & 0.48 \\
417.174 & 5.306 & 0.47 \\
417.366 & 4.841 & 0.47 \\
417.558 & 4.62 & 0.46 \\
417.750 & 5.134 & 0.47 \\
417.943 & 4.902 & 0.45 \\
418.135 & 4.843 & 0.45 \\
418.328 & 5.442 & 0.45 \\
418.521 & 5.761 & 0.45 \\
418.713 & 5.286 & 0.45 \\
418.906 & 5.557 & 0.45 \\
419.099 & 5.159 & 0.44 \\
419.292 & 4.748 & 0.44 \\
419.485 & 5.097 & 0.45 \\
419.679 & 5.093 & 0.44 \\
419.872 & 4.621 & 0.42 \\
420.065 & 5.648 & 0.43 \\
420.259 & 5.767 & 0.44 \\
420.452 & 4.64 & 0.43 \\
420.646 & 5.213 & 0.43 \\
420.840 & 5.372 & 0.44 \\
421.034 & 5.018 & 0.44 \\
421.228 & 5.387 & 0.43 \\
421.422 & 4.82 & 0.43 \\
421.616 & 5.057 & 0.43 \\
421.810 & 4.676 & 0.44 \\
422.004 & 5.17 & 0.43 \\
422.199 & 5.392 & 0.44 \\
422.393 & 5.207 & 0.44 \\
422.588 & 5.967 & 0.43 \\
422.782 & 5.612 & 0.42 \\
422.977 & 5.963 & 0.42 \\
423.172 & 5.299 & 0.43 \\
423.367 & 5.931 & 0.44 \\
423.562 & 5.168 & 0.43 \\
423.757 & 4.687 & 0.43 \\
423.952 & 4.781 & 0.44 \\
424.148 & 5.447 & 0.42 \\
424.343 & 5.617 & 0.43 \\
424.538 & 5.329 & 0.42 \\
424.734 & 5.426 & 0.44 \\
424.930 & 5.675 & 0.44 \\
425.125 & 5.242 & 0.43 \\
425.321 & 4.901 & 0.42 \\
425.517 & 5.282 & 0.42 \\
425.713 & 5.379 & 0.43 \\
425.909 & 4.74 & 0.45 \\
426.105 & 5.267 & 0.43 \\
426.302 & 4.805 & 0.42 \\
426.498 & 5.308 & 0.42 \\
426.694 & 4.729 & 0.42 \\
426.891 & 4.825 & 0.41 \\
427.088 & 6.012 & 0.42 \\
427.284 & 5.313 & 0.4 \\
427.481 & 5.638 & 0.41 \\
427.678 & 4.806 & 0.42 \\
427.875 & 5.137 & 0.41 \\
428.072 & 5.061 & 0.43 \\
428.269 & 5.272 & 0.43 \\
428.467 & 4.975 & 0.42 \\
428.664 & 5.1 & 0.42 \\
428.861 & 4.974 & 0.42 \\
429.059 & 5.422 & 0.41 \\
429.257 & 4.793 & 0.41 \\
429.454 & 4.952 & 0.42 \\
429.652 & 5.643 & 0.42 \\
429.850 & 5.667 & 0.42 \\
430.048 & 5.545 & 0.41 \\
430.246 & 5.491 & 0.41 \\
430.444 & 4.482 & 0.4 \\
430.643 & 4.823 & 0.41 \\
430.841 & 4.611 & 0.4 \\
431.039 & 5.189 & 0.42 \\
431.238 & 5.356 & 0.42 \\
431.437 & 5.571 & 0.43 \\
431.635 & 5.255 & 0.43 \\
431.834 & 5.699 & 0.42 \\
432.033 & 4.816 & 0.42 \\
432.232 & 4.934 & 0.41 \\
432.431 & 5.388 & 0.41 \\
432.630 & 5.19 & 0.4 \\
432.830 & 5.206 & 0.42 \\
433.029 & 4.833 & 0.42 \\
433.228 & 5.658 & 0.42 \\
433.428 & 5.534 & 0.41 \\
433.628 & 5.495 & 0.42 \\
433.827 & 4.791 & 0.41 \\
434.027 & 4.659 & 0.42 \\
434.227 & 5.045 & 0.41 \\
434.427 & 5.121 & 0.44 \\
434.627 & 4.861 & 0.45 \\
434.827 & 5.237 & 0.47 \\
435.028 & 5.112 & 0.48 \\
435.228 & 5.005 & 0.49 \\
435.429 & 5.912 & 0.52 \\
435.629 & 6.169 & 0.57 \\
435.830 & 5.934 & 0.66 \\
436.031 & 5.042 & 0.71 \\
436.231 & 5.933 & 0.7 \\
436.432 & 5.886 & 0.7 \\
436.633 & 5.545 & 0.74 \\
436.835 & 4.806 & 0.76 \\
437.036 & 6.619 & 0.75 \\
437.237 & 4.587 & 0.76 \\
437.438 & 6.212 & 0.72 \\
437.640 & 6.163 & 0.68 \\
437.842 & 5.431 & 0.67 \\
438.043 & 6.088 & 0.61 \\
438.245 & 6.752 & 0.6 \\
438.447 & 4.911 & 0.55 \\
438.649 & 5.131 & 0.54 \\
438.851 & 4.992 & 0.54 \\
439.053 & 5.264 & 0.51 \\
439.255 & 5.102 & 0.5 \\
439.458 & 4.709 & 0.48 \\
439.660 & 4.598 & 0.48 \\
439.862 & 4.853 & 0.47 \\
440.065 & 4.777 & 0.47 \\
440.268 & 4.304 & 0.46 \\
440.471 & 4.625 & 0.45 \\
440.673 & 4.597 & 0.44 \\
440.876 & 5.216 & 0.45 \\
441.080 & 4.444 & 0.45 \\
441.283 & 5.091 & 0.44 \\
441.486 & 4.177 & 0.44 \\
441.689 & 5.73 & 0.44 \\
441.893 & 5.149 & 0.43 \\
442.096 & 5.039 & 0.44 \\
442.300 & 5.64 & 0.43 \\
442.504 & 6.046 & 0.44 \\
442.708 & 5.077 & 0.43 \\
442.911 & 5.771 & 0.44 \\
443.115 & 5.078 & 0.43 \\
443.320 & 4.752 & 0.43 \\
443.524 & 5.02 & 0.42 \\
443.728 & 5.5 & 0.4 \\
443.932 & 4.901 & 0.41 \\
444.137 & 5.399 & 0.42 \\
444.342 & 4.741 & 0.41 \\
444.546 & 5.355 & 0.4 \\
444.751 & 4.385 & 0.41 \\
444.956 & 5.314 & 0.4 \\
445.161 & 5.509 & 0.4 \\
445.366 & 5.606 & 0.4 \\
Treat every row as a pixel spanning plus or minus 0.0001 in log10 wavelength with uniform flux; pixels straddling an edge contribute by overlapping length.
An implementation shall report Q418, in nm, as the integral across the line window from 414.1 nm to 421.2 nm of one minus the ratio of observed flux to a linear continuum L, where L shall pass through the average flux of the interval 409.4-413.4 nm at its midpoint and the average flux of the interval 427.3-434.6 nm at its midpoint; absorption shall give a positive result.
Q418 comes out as 0.18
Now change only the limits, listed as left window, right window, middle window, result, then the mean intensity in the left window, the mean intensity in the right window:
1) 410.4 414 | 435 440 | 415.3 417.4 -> 0.09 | 5.27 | 5.47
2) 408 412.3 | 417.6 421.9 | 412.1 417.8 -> 0.07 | 5.3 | 5.14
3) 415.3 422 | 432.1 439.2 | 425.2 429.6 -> 0.11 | 5.11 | 5.41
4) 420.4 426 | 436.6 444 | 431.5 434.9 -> 0.04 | 5.26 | 5.21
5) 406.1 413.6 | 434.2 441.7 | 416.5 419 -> 0.08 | 5.45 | 5.26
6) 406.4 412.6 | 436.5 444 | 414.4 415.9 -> 0.11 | 5.5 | 5.21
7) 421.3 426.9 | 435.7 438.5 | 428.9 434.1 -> 0.30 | 5.24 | 5.73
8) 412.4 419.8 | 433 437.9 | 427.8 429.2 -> 0.05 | 5.15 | 5.43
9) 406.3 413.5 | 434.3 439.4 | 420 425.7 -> 0.19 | 5.47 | 5.5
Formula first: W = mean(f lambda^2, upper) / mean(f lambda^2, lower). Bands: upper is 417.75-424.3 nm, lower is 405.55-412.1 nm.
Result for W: 1.01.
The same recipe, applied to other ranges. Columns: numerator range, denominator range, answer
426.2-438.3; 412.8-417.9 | 1.13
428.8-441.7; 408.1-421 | 1.11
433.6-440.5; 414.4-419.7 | 1.14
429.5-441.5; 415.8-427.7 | 1.07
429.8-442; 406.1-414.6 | 1.09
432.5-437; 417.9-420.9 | 1.10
